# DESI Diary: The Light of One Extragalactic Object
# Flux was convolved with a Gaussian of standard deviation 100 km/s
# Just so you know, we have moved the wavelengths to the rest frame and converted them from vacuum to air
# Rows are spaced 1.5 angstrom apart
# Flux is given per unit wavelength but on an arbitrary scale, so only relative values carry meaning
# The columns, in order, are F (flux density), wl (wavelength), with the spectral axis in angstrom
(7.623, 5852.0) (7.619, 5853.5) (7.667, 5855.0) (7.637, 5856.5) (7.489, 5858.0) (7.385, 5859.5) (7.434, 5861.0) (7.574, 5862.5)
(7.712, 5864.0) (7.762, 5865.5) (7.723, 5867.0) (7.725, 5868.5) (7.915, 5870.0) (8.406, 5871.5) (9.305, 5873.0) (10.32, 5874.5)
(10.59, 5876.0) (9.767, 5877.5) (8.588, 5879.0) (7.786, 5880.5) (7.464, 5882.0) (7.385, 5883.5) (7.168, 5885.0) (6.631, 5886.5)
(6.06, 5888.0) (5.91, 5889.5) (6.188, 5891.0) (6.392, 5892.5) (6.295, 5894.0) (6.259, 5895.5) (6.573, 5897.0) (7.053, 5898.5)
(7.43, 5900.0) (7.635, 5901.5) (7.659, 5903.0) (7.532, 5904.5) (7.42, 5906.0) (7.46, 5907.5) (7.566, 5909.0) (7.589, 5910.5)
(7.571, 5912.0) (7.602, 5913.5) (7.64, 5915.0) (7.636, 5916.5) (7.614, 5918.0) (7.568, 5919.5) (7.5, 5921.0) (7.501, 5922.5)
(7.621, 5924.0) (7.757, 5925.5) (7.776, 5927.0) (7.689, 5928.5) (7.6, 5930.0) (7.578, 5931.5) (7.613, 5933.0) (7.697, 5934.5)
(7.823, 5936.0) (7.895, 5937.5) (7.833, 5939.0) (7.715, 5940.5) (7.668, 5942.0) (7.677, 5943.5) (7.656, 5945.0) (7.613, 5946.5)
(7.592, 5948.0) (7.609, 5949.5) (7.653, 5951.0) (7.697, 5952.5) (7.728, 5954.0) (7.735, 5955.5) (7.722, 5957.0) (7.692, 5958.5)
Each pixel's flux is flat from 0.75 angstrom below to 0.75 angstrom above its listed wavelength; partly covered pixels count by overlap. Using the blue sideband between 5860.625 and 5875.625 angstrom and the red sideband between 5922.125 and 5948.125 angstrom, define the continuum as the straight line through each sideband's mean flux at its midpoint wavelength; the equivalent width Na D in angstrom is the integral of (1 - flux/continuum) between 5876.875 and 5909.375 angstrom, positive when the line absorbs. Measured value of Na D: 3.53 angstrom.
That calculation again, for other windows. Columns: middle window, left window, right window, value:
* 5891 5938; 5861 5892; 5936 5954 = 2.2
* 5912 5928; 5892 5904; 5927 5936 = -0.4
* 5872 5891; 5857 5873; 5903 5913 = -0.8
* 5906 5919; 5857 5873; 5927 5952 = 0.2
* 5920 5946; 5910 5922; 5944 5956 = -0.2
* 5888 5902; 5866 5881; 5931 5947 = 3.1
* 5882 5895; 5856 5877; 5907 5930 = 2.3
